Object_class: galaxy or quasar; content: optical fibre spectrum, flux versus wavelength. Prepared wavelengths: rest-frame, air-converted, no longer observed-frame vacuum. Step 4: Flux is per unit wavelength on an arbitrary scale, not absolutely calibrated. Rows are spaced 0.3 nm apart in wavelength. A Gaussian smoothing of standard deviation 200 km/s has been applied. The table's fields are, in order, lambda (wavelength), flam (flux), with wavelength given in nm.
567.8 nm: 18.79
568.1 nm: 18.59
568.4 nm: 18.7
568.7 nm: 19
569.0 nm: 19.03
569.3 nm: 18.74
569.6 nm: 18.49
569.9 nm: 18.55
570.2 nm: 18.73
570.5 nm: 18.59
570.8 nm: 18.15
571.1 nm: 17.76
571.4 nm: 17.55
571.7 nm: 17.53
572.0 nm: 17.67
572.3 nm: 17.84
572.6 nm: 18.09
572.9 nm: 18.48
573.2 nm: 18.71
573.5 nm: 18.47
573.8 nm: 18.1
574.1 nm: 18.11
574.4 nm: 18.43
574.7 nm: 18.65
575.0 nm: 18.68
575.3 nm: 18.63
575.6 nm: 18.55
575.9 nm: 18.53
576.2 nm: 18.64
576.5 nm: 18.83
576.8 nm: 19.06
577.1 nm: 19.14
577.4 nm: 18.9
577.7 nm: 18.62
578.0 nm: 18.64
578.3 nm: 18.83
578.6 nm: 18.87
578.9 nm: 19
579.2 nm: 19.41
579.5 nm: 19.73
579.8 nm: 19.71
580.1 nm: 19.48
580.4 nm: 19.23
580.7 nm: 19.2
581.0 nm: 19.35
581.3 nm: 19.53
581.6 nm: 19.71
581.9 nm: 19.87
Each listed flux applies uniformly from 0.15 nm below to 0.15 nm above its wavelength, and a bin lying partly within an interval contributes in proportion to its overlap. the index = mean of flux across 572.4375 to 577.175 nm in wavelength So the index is 18.6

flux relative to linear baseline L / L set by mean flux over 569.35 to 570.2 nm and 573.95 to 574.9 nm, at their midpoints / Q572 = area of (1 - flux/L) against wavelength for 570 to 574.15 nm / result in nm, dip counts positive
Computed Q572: 0.08 nm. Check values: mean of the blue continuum 18.6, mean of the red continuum 18.4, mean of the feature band 18.1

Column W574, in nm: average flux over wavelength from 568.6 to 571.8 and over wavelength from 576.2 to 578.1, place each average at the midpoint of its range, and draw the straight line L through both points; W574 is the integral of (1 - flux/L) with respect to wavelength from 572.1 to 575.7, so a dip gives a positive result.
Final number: 0.05 nm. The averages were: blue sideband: 18.4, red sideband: 18.9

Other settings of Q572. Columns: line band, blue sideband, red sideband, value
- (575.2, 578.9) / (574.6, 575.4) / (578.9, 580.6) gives 0.04 nm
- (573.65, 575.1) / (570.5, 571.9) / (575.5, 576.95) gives 0.00 nm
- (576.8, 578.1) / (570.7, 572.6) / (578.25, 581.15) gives 0.00 nm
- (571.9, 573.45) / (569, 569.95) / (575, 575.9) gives 0.04 nm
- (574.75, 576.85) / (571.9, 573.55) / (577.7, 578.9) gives -0.02 nm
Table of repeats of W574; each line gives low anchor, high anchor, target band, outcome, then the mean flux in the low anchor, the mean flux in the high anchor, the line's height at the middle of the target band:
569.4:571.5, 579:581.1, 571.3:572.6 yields 0.05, 18.3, 19.4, 18.5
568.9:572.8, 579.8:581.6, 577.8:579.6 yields 0.01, 18.2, 19.4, 19.2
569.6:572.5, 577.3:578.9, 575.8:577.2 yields -0.02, 18.1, 18.8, 18.6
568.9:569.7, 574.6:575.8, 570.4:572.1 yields 0.08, 18.8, 18.6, 18.7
